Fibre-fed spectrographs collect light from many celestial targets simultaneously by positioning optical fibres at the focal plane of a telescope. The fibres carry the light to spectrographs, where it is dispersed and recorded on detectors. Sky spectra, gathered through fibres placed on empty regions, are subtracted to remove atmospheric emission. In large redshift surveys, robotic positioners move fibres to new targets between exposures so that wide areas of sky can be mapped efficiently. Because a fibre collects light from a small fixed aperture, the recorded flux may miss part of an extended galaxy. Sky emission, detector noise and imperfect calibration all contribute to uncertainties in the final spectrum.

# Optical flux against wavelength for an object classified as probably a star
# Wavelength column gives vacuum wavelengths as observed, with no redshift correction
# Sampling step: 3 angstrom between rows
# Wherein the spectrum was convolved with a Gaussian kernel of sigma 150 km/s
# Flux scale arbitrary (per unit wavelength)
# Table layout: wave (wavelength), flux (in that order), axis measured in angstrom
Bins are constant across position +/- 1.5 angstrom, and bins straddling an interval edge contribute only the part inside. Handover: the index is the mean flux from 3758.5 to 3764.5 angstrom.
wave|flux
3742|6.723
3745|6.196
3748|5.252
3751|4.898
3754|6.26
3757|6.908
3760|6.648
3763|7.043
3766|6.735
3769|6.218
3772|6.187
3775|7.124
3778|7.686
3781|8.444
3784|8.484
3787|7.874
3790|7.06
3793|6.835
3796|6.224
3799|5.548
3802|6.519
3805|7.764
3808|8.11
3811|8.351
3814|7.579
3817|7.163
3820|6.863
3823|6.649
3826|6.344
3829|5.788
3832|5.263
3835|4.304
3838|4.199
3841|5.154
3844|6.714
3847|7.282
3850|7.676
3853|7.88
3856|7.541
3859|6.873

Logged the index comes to 6.85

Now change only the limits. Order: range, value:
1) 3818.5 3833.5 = 6.18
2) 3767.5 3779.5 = 6.8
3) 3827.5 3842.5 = 4.94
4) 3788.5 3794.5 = 6.95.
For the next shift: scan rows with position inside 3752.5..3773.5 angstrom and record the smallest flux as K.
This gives 6.187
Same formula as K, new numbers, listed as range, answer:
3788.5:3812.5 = 5.548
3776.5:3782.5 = 7.686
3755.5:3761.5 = 6.648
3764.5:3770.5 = 6.218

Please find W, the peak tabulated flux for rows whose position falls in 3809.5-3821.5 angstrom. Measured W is 8.351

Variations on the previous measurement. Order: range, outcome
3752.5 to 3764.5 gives 7.043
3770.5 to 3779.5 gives 7.686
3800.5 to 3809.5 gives 8.11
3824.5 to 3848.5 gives 7.282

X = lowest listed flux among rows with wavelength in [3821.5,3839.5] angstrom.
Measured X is 4.199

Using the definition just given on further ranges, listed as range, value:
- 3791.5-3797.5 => 6.224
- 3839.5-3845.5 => 5.154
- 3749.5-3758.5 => 4.898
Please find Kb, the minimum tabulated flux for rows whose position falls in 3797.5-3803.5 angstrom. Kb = 5.548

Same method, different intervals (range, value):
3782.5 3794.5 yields 6.835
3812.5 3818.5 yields 7.163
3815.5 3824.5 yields 6.649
